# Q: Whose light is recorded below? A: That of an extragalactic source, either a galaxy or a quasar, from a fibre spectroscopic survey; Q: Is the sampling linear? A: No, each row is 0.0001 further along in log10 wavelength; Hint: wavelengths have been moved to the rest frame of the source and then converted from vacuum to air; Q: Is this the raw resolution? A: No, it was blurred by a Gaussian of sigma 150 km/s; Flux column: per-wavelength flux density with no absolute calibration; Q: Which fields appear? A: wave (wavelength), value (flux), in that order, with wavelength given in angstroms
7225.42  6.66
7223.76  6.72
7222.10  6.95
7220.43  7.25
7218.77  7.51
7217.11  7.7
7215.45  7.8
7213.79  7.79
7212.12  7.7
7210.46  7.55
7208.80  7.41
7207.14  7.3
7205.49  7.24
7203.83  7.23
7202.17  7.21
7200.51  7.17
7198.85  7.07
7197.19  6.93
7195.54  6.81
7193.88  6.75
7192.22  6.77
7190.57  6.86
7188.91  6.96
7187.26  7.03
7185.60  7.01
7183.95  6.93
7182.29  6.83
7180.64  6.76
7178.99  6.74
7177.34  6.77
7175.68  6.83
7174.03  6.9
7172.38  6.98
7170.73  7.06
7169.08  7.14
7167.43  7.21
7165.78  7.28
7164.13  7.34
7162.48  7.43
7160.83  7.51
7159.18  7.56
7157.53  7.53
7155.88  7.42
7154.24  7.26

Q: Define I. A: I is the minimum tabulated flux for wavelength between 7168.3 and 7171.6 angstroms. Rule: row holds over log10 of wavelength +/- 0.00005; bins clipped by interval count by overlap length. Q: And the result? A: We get 7.06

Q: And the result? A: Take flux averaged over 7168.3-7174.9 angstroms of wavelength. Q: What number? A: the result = 7.02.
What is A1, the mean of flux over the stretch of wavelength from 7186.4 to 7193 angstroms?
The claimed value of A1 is 6.91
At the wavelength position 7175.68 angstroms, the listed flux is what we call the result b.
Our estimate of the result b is 6.83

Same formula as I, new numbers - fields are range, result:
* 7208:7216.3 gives 7.41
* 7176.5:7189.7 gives 6.74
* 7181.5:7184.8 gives 6.83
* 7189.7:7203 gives 6.75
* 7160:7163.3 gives 7.43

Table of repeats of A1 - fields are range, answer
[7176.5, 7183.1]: 6.78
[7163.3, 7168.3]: 7.28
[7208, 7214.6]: 7.6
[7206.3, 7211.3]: 7.43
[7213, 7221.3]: 7.61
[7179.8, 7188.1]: 6.92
